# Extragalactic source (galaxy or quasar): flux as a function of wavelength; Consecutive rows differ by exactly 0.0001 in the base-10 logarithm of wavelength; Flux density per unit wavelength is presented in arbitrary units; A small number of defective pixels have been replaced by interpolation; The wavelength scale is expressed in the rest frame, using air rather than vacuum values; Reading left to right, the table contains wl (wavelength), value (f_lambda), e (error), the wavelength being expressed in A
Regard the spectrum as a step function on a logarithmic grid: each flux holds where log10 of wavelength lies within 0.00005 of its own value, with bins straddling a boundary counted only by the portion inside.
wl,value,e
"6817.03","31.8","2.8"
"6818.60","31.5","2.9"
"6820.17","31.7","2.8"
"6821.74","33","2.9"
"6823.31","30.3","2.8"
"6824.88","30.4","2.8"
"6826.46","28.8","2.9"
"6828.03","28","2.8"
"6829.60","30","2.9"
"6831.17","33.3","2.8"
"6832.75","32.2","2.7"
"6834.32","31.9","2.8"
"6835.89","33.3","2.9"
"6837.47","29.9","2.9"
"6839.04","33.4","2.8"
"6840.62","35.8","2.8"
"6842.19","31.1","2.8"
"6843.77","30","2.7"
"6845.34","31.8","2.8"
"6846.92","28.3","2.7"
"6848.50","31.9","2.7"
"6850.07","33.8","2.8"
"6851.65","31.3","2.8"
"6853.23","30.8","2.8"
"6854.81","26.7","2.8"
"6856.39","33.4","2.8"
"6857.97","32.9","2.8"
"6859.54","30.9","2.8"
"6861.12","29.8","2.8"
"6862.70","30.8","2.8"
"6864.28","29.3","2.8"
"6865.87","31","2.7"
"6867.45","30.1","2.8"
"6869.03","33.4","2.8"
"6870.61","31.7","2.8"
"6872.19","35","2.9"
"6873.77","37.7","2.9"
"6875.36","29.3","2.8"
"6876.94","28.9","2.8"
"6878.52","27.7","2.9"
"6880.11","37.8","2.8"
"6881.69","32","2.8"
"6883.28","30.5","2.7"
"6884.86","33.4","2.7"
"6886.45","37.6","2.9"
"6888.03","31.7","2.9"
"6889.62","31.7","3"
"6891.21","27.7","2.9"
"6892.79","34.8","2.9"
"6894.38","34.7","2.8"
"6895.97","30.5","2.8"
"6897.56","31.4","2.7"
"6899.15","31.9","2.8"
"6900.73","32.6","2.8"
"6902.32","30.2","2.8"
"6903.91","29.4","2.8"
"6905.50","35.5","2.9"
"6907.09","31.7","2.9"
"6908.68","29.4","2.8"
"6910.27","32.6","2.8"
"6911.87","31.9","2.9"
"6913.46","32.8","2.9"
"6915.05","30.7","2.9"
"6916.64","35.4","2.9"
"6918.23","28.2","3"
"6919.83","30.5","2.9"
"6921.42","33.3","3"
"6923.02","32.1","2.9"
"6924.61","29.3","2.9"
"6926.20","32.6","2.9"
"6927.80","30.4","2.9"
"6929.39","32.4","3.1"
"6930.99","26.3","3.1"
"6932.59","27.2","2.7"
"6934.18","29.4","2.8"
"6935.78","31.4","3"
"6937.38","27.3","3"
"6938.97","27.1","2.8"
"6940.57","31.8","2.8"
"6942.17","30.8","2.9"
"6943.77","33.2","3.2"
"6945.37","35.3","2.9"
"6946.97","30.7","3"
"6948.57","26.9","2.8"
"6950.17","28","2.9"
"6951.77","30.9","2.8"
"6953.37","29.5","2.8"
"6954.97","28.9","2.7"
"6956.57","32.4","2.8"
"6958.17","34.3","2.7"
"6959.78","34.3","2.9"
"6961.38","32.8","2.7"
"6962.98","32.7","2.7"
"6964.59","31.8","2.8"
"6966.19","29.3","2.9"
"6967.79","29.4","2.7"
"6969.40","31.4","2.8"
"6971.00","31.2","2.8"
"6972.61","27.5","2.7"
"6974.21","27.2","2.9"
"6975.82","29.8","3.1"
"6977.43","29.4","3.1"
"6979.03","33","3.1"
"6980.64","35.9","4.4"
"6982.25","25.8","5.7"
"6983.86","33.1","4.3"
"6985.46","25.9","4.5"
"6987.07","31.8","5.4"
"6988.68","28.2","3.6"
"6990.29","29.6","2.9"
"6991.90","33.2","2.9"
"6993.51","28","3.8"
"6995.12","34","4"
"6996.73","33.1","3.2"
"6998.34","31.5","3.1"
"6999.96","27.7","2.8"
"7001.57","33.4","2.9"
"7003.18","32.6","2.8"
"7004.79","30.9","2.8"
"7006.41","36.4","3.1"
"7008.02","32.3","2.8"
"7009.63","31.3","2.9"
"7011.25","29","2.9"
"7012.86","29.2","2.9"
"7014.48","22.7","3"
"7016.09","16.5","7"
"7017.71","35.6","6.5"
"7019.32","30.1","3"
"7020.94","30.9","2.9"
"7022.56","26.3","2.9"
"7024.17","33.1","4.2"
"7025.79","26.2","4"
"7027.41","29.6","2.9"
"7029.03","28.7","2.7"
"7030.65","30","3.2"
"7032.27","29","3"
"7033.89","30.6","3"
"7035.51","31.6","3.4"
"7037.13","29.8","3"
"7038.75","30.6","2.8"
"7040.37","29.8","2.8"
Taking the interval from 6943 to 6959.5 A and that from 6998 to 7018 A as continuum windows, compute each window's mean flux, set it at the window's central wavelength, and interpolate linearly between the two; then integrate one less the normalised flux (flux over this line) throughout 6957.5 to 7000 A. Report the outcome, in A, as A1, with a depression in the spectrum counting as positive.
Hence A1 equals -0.6 A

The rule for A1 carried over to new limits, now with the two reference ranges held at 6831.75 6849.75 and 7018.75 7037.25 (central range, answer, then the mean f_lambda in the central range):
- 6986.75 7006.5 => -0.9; 31.4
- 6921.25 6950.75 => 0.5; 30.2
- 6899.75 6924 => -0.6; 31.7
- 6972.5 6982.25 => 0.0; 30.3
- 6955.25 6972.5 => -0.7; 31.7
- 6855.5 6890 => -0.7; 32.1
